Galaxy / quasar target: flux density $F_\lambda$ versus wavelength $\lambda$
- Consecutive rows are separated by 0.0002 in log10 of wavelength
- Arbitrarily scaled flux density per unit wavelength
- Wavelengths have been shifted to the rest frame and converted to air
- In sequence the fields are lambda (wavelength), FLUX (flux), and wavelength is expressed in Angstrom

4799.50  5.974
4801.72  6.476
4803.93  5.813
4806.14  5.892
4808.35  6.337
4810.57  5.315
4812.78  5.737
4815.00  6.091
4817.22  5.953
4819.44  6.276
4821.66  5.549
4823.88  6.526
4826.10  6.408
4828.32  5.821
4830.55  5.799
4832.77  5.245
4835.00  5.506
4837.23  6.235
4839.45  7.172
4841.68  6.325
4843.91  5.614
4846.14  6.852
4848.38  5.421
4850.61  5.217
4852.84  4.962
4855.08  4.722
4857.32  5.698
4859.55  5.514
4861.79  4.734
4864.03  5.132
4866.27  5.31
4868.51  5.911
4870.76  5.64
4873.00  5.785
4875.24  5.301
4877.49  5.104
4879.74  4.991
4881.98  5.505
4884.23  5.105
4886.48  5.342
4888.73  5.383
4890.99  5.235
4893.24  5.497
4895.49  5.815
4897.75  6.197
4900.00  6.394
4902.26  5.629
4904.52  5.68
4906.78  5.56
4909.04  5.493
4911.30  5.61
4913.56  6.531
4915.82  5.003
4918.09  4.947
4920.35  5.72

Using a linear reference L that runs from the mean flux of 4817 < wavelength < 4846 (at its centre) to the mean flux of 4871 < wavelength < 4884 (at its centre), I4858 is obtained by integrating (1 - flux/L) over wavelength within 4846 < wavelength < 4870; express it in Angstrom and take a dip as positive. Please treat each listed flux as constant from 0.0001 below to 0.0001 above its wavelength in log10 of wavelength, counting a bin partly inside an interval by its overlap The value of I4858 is 1.26 Angstrom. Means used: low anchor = 6.06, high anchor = 5.34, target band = 5.35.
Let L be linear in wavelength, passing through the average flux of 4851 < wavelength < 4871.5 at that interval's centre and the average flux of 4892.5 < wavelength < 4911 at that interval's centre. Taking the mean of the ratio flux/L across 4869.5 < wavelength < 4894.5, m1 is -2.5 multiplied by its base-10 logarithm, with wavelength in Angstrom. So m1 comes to 0.04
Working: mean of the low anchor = 5.28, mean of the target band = 5.36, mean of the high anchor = 5.78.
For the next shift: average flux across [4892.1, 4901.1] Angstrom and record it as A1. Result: 5.98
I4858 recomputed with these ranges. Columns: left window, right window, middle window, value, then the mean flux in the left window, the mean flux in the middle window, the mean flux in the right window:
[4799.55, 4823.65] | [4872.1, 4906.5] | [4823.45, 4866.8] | 0.59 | 5.97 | 5.7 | 5.53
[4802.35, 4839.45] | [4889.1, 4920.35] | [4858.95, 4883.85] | 1.85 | 5.95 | 5.35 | 5.66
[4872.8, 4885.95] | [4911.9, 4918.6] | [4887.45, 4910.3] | -1.11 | 5.27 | 5.68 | 5.55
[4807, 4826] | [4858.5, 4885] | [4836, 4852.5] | -1.14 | 6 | 6.06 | 5.34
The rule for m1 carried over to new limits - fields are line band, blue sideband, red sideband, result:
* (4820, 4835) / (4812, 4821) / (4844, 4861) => -0.007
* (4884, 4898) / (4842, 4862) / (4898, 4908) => 0.052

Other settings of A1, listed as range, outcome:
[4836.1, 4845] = 6.34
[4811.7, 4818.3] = 5.92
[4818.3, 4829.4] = 6.12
